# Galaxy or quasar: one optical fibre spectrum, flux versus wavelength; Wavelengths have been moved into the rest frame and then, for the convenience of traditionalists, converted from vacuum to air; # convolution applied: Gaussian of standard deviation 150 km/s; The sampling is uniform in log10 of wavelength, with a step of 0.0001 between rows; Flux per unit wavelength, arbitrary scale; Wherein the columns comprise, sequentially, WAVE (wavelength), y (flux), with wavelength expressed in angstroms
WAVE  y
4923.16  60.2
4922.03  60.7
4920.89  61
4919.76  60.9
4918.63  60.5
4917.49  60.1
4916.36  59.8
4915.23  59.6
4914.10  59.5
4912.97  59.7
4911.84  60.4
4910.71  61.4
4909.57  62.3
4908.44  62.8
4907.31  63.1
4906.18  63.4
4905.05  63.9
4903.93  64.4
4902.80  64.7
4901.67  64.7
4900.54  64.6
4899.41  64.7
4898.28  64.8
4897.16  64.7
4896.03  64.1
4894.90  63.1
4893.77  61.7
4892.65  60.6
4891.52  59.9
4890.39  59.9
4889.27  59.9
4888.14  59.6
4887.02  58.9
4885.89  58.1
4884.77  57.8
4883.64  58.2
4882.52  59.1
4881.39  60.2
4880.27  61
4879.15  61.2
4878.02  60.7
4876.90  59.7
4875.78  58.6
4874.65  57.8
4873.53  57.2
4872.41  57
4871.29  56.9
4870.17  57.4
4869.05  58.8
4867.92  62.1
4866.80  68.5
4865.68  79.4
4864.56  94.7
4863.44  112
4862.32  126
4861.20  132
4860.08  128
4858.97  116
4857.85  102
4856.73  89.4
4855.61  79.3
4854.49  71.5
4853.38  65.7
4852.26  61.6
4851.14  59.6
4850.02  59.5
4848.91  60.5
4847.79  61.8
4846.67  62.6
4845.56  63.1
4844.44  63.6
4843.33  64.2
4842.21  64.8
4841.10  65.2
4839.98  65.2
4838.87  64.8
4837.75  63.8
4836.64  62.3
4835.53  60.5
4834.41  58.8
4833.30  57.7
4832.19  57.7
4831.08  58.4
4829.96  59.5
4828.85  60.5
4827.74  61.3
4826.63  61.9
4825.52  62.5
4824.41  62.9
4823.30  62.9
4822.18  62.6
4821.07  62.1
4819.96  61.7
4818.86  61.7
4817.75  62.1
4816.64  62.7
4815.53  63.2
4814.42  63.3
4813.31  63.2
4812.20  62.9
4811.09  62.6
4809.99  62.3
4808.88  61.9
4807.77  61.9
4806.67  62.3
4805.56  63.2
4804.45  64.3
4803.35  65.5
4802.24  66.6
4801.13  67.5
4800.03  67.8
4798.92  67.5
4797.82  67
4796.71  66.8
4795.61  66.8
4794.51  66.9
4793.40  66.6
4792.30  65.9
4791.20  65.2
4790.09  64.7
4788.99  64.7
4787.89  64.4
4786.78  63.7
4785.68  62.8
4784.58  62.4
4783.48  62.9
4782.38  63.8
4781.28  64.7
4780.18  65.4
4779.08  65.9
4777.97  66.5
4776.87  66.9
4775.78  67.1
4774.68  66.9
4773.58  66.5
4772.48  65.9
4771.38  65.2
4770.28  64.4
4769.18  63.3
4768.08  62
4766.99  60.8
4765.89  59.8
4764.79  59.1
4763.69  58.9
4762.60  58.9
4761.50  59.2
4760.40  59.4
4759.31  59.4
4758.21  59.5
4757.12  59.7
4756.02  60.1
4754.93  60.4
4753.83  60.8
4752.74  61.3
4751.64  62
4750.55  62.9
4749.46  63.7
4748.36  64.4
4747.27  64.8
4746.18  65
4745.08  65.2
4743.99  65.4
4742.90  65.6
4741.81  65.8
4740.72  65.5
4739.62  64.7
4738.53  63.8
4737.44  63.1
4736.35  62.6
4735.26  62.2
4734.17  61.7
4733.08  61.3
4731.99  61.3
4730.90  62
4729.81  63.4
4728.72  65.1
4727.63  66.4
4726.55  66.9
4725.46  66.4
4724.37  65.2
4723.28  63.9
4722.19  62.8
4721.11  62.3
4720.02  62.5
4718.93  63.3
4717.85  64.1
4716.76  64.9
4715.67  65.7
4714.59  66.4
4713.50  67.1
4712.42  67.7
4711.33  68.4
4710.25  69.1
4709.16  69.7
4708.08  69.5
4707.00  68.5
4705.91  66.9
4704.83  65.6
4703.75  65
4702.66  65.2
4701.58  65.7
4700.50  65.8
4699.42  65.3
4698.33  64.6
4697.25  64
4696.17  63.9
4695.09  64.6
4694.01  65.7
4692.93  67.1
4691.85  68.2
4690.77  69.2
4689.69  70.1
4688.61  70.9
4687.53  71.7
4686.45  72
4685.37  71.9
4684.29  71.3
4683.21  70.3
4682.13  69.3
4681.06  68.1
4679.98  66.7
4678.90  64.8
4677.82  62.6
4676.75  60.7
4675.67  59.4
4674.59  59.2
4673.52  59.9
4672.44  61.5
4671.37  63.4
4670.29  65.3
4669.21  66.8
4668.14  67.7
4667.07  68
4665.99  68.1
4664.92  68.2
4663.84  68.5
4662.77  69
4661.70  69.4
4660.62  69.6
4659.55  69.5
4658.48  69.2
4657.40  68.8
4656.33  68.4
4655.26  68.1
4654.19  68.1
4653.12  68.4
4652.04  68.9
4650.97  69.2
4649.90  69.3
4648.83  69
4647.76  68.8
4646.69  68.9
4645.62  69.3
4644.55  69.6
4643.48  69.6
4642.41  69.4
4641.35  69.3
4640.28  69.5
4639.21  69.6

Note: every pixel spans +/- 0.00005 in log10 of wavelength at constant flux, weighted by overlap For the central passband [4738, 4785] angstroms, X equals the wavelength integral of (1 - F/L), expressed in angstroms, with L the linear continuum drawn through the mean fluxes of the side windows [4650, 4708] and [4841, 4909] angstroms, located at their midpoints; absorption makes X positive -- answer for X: 3.2 angstroms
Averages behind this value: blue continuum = 67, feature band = 63.2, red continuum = 69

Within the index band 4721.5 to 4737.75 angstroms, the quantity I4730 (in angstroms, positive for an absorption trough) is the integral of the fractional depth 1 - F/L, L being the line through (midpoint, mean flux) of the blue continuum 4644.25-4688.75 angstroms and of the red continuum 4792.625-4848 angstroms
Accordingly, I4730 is 0.5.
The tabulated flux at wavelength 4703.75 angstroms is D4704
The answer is 65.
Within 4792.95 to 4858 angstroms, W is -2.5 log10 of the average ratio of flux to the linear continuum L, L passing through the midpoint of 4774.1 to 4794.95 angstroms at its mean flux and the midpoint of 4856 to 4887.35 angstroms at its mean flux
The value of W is 0.09 mag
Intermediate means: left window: 65.1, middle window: 64.3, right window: 75.4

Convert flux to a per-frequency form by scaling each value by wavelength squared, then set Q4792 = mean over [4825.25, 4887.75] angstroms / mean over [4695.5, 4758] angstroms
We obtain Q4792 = 1.13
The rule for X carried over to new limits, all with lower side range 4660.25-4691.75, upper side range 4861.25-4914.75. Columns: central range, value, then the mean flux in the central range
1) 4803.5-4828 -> 1.22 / 62.6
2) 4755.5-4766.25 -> 1.12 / 59.4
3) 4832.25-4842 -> 0.53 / 62.2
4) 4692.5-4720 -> 0.28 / 66.1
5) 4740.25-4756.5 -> 0.71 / 63.6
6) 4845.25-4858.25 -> -0.77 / 69.4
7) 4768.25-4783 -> 0.16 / 65.5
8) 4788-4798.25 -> 0.01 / 66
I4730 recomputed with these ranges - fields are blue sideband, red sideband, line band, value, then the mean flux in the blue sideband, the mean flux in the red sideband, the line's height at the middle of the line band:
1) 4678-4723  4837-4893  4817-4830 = 1.4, 66.9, 70.1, 69.3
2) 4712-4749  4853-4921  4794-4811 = 0.3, 64.3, 68.6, 66.3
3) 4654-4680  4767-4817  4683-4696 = -0.7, 66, 64.7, 65.8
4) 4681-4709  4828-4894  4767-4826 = 3.3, 67.7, 68.5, 68.2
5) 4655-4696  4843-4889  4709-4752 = 2.4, 67.2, 71.7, 68.5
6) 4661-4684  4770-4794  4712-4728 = 0.1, 65.7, 65.1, 65.4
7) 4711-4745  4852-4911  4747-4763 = 1.1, 64.4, 70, 65.4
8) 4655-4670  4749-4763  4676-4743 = -1.4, 68.5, 60.6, 64.5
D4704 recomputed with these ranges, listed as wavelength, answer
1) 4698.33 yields 64.6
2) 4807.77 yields 61.9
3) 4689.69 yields 70.1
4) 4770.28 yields 64.4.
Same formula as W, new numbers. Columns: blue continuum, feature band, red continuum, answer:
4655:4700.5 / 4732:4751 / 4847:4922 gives 0.055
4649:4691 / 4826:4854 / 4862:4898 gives 0.063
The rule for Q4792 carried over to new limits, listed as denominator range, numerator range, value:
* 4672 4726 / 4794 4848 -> 1.01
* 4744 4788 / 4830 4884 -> 1.16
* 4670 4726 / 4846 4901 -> 1.14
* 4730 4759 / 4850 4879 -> 1.31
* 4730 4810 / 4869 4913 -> 1.01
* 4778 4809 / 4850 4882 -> 1.21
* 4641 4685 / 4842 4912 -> 1.12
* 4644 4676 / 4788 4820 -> 1.02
